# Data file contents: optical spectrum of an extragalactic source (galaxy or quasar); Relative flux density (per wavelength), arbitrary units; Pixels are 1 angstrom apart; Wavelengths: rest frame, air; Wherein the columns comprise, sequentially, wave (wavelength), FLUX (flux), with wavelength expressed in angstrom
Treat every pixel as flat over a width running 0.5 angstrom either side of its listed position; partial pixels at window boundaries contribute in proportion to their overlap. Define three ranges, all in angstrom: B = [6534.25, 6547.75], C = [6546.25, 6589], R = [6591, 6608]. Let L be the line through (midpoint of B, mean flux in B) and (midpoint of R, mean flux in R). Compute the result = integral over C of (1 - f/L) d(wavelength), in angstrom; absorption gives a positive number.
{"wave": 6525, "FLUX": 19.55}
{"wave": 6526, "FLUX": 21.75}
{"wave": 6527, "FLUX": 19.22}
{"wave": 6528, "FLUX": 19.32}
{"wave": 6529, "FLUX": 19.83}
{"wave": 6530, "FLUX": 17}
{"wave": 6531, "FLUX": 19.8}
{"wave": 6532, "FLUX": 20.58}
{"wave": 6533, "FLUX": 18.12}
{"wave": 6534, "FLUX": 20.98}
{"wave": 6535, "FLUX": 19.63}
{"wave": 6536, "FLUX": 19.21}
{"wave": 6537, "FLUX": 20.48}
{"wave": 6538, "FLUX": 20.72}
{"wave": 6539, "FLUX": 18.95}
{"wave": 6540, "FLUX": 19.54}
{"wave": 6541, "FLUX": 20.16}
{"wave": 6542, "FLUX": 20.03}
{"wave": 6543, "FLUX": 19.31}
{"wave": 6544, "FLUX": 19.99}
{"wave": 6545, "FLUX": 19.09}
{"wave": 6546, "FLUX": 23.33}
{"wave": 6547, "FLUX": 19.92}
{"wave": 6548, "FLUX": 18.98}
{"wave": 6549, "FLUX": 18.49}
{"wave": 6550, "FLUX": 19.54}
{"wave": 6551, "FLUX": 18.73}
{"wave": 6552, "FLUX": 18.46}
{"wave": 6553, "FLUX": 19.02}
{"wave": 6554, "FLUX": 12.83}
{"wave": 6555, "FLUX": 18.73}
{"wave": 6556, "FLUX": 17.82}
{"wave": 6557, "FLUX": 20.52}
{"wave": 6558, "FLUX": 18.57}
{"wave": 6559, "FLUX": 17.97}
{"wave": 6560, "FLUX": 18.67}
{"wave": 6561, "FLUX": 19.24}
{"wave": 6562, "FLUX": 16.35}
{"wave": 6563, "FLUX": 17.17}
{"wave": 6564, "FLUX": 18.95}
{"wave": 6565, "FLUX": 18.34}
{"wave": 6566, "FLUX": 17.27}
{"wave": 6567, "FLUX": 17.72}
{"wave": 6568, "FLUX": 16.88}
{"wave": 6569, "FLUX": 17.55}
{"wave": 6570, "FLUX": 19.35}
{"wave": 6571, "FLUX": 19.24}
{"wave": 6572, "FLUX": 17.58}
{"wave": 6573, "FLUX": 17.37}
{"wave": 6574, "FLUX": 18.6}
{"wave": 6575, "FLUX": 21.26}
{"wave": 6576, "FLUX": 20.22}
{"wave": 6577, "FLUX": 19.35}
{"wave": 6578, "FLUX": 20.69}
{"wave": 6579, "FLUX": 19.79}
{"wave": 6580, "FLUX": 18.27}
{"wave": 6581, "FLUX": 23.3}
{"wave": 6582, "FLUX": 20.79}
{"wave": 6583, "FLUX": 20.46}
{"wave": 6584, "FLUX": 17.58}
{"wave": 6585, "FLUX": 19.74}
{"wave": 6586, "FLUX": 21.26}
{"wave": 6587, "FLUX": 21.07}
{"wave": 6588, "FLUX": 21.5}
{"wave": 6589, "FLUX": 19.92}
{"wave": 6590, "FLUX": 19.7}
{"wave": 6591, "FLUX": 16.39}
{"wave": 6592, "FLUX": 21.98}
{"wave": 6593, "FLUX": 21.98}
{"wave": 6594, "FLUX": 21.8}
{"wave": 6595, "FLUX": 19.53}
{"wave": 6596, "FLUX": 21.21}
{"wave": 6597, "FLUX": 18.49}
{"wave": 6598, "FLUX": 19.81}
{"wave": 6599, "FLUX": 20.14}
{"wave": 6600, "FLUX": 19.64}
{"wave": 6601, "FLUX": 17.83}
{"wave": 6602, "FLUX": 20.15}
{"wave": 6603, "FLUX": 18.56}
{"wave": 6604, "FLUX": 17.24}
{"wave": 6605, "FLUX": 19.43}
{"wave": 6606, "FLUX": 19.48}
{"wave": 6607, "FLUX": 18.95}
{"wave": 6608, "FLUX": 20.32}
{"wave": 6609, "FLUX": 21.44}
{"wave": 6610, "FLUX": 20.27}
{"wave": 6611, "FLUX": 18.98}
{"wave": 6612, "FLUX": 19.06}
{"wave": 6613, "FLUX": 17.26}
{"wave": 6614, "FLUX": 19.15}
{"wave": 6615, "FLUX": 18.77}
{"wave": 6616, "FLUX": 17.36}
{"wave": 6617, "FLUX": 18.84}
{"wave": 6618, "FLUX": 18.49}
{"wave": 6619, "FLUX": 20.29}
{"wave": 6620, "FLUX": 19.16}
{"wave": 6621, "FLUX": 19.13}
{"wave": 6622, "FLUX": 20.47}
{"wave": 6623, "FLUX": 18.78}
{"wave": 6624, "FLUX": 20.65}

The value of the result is 1.9 angstrom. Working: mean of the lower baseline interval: 20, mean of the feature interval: 19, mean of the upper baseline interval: 19.7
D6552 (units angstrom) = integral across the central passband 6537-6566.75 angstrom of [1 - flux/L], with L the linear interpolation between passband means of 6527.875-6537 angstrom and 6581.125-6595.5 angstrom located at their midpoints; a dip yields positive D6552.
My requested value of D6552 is 1.3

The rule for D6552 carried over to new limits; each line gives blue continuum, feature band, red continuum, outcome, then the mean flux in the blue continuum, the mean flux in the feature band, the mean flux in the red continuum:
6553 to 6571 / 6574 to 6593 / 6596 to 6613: -1.56 angstrom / 17.9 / 20.2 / 19.4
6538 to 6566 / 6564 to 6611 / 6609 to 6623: -1.37 angstrom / 18.8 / 19.5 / 19.1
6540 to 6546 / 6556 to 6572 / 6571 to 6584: 1.29 angstrom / 20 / 18.2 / 19.7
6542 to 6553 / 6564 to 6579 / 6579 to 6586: 0.92 angstrom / 19.6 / 18.7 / 20.1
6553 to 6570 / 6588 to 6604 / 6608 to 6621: -0.93 angstrom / 17.9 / 19.8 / 19.1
